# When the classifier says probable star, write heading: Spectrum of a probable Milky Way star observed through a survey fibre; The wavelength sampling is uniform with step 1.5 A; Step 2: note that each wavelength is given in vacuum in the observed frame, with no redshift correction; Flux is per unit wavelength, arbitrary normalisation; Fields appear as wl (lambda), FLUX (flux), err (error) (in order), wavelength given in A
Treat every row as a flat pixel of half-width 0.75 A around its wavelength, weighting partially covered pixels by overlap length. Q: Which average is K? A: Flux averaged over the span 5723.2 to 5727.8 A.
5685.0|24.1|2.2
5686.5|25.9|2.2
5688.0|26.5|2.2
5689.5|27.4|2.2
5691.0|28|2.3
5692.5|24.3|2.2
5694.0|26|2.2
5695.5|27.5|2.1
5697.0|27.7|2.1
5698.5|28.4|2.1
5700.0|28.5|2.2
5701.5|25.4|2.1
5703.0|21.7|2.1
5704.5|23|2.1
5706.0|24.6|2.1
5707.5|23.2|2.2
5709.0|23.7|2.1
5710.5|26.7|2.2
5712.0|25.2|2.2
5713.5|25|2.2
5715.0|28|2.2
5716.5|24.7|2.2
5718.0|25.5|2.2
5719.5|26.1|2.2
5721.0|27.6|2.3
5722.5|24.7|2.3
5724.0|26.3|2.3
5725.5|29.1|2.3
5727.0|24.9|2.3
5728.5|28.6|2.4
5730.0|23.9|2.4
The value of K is 26.8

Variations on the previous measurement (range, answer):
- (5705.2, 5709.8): 23.9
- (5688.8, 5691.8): 27.6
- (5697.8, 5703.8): 26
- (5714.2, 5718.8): 26.1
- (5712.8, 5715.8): 26.5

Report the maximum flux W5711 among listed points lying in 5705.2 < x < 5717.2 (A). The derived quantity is 28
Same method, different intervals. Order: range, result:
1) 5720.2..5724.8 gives 27.6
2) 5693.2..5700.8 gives 28.5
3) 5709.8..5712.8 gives 26.7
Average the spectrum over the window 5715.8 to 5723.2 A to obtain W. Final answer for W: 25.7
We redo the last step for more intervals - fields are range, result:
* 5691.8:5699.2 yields 26.8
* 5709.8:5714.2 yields 25.6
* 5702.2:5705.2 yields 22.4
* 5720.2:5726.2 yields 26.9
